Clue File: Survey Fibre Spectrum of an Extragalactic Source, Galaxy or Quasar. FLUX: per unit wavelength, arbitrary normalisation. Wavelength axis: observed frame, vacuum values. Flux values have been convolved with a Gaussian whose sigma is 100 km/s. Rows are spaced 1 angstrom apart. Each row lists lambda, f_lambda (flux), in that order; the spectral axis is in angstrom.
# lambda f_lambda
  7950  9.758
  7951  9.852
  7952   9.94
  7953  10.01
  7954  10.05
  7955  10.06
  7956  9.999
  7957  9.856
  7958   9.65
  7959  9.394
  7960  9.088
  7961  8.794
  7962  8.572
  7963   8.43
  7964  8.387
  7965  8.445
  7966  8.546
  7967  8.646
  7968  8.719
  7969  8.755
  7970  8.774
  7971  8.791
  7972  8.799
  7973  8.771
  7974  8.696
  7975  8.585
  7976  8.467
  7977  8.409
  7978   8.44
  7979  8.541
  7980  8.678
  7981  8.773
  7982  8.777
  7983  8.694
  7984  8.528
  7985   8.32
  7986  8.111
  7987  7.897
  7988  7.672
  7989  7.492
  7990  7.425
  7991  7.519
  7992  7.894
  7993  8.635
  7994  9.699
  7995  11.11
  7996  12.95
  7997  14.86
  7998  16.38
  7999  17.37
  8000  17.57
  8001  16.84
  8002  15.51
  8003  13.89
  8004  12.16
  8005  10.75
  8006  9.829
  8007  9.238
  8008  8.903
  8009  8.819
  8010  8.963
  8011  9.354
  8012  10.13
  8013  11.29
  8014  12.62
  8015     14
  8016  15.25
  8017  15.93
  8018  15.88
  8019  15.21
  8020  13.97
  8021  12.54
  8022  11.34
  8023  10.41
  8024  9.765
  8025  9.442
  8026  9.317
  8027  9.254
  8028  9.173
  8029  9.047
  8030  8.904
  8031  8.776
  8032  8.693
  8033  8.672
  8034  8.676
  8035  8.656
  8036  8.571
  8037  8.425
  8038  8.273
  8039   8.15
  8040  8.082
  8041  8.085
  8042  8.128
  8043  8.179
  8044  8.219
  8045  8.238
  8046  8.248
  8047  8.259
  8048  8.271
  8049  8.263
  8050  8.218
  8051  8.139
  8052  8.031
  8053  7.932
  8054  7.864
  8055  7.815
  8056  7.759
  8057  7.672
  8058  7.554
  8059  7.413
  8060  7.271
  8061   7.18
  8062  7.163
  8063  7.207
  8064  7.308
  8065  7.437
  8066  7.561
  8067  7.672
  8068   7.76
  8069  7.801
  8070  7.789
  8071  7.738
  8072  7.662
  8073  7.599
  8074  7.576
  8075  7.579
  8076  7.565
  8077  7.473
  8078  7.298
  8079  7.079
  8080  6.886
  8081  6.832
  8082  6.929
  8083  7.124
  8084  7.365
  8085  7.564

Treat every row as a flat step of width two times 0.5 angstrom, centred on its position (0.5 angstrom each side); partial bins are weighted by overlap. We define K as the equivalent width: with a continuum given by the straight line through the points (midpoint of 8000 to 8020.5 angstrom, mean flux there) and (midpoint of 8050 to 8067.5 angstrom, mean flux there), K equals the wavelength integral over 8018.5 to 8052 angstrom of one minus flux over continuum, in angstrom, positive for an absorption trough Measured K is 2.8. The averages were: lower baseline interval 12.6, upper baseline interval 7.6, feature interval 9.18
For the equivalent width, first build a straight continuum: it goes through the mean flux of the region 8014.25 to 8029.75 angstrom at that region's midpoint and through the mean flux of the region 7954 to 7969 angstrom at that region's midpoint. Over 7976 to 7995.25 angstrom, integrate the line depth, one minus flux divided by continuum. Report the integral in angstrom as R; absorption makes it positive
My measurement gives 3.4 angstrom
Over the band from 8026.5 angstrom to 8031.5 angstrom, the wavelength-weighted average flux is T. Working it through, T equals 9.03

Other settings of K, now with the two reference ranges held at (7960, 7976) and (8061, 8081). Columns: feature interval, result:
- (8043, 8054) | -0.6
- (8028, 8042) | -1.2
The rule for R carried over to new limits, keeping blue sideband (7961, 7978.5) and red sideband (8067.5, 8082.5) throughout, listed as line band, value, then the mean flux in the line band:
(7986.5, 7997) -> -1.0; 9.12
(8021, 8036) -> -2.7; 9.38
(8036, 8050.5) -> -0.8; 8.23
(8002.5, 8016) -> -4.6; 10.9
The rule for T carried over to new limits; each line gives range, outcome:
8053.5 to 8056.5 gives 7.81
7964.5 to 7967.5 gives 8.55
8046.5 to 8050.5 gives 8.25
